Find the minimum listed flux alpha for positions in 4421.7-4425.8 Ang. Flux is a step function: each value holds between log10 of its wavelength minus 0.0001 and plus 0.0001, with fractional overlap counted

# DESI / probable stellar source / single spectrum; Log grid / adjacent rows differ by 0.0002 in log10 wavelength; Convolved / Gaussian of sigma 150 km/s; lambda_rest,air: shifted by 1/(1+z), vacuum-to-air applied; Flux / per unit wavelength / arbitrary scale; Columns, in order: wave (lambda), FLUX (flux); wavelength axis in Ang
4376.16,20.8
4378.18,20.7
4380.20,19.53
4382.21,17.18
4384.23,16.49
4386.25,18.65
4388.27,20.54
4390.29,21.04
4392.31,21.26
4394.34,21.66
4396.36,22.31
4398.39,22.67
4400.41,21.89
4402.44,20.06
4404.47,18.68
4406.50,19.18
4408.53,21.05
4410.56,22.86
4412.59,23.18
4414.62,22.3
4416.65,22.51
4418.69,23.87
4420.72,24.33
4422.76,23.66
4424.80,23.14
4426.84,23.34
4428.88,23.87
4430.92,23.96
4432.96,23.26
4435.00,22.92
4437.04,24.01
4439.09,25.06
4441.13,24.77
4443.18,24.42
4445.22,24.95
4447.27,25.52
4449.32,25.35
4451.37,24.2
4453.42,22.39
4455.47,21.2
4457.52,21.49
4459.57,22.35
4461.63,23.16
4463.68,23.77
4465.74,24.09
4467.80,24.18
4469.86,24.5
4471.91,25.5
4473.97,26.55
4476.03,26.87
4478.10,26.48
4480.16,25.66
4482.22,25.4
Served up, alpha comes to 23.14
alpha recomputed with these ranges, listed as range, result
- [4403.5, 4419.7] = 18.68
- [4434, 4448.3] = 22.92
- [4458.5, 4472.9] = 22.35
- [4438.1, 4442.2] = 24.77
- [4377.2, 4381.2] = 19.53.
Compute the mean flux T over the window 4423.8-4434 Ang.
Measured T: 23.5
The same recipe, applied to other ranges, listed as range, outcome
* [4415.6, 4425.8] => 23.5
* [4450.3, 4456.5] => 22.6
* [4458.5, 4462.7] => 22.8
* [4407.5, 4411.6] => 22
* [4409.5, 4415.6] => 22.8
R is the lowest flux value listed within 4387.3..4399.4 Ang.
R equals 20.54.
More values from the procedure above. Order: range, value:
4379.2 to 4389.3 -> 16.49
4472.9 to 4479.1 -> 26.48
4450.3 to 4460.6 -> 21.2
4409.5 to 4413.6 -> 22.86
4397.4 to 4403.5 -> 20.06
